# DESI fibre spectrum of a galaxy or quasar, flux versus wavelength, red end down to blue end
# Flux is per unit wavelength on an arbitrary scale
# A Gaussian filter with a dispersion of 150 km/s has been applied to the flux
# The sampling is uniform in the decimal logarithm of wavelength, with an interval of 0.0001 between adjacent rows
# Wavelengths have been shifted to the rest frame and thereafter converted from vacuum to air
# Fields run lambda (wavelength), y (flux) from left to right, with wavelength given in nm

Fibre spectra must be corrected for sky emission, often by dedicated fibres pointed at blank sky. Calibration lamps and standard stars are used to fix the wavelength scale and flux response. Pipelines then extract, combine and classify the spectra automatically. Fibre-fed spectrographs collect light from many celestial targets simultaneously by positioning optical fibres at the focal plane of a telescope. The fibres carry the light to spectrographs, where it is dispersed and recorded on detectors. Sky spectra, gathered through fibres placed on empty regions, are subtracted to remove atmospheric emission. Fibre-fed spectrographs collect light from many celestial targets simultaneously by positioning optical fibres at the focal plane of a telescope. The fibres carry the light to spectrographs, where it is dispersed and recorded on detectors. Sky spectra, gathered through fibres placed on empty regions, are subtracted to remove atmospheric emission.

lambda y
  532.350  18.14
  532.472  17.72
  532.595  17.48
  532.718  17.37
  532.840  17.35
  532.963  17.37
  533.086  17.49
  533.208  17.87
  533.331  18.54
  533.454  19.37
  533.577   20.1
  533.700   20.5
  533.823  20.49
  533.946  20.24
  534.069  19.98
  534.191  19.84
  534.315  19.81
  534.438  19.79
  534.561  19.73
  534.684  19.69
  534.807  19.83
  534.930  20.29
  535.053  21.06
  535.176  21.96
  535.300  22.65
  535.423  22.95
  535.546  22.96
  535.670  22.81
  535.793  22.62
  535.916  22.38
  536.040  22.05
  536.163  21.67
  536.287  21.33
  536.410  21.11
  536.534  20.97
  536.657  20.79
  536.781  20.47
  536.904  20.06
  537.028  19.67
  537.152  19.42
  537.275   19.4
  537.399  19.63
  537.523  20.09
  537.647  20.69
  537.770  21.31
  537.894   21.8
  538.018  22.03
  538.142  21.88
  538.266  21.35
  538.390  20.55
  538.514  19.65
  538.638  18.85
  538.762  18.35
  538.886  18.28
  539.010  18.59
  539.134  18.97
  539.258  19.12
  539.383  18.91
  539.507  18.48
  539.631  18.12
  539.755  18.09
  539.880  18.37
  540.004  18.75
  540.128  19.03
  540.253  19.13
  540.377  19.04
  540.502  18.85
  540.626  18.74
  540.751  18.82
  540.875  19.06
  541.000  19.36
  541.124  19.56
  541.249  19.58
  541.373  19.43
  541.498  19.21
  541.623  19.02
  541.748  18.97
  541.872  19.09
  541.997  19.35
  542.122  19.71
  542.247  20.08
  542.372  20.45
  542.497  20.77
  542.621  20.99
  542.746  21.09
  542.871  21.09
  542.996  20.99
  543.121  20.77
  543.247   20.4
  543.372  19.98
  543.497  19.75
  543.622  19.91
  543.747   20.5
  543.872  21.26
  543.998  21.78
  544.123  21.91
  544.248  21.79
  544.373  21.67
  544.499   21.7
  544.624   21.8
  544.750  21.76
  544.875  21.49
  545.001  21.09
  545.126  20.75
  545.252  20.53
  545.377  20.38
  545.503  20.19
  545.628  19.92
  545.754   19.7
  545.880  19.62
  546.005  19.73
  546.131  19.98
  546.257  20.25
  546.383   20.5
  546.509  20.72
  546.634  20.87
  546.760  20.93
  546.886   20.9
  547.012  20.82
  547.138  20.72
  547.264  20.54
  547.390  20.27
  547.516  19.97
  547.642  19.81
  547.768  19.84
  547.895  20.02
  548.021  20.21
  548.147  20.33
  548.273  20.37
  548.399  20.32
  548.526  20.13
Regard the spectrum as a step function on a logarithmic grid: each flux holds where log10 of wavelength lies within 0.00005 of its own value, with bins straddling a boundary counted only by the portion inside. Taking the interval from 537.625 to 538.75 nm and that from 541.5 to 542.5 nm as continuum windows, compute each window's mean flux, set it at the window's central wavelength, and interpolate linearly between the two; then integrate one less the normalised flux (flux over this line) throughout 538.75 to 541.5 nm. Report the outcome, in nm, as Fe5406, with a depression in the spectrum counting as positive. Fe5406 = 0.18 nm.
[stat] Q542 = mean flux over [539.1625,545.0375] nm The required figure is 20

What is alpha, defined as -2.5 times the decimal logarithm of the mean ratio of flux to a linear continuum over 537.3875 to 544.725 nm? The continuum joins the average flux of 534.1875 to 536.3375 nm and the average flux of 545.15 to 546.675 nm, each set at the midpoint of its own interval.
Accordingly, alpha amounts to 0.04 mag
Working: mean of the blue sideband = 21.3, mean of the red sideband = 20.2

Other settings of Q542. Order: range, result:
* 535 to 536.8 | 21.9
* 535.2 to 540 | 20.4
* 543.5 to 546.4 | 20.8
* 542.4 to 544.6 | 21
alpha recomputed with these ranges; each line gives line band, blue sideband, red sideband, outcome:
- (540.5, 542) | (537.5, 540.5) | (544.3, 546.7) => 0.04 mag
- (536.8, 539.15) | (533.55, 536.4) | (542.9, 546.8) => 0.05 mag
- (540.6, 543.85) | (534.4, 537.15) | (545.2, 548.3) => 0.04 mag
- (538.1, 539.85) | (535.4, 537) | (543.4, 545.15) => 0.12 mag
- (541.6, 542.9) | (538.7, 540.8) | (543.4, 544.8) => 0.00 mag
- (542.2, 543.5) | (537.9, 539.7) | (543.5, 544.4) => 0.01 mag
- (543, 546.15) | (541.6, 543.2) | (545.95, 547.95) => -0.02 mag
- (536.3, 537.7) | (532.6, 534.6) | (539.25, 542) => -0.07 mag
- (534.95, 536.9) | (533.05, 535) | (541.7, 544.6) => -0.10 mag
